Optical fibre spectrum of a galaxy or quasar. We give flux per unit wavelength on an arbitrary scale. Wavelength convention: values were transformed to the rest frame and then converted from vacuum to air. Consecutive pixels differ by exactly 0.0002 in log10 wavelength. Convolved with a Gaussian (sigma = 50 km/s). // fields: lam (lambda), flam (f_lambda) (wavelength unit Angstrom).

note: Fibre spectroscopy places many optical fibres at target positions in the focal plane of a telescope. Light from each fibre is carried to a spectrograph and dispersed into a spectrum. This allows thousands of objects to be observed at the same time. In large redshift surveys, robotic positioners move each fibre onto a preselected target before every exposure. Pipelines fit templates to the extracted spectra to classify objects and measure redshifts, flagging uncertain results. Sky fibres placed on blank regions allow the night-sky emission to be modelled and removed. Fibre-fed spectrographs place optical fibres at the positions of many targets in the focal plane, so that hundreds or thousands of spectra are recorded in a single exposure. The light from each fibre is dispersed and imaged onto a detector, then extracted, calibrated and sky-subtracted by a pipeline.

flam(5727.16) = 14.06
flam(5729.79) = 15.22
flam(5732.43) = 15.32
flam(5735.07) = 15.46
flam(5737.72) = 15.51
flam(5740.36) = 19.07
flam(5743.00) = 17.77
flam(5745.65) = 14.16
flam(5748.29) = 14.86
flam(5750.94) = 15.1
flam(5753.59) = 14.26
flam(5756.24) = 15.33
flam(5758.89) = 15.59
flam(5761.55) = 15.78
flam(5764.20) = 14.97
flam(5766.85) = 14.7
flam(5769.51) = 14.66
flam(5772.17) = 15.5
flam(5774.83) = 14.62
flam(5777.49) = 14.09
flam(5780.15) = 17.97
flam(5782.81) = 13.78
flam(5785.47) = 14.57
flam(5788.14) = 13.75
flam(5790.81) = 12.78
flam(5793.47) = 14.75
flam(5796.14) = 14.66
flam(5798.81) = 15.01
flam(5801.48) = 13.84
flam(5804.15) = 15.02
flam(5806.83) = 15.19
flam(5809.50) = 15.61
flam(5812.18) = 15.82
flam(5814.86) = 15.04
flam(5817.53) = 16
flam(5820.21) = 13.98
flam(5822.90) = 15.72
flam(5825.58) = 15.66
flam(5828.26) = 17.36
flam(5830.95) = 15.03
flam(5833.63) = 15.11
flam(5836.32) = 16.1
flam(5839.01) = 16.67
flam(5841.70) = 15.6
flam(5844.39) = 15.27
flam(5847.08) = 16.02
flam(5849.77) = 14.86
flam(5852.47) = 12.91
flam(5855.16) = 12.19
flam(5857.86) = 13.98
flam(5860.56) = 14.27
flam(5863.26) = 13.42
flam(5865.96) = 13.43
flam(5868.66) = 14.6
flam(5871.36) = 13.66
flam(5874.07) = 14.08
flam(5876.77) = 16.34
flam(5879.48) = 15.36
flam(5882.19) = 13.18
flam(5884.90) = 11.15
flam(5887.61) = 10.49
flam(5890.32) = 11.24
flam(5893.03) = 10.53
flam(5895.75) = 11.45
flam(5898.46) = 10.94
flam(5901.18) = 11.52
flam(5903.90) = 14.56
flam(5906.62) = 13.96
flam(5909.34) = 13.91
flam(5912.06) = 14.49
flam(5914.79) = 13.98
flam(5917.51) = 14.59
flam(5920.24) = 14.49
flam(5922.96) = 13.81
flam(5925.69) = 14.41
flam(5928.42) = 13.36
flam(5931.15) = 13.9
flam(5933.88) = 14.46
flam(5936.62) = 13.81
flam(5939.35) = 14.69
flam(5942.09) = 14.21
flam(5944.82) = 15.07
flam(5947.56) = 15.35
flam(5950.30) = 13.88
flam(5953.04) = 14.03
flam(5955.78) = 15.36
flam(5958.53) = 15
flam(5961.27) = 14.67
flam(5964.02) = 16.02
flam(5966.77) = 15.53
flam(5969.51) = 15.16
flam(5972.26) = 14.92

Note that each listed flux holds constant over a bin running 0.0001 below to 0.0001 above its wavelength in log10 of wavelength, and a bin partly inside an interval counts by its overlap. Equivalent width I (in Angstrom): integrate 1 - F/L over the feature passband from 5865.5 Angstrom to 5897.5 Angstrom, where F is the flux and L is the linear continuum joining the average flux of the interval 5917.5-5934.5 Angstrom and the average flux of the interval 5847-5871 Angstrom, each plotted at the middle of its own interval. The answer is 2.3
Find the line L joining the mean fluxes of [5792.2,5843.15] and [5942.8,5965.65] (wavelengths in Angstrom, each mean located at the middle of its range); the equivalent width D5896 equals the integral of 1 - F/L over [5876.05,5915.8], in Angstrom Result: 6.0 Angstrom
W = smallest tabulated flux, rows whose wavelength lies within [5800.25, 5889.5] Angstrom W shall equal 10.49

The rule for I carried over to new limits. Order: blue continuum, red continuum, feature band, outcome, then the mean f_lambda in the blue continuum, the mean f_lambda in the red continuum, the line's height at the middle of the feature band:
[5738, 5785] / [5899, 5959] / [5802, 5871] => -0.5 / 15.4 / 14.2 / 14.9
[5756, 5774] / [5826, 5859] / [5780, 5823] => 1.0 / 15.2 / 15.1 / 15.2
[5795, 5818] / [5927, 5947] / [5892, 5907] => 2.5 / 15.1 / 14.3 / 14.5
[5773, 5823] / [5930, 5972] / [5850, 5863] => 1.2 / 14.8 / 14.8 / 14.8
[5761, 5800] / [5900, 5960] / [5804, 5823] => -0.8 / 14.8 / 14.2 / 14.6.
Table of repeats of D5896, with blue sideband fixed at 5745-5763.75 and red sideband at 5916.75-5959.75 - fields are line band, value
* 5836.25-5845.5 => -0.7 Angstrom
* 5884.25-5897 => 3.2 Angstrom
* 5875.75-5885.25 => 0.2 Angstrom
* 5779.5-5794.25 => 0.5 Angstrom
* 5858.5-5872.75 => 0.7 Angstrom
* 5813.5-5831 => -0.9 Angstrom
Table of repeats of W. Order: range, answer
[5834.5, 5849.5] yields 15.27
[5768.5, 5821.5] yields 12.78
